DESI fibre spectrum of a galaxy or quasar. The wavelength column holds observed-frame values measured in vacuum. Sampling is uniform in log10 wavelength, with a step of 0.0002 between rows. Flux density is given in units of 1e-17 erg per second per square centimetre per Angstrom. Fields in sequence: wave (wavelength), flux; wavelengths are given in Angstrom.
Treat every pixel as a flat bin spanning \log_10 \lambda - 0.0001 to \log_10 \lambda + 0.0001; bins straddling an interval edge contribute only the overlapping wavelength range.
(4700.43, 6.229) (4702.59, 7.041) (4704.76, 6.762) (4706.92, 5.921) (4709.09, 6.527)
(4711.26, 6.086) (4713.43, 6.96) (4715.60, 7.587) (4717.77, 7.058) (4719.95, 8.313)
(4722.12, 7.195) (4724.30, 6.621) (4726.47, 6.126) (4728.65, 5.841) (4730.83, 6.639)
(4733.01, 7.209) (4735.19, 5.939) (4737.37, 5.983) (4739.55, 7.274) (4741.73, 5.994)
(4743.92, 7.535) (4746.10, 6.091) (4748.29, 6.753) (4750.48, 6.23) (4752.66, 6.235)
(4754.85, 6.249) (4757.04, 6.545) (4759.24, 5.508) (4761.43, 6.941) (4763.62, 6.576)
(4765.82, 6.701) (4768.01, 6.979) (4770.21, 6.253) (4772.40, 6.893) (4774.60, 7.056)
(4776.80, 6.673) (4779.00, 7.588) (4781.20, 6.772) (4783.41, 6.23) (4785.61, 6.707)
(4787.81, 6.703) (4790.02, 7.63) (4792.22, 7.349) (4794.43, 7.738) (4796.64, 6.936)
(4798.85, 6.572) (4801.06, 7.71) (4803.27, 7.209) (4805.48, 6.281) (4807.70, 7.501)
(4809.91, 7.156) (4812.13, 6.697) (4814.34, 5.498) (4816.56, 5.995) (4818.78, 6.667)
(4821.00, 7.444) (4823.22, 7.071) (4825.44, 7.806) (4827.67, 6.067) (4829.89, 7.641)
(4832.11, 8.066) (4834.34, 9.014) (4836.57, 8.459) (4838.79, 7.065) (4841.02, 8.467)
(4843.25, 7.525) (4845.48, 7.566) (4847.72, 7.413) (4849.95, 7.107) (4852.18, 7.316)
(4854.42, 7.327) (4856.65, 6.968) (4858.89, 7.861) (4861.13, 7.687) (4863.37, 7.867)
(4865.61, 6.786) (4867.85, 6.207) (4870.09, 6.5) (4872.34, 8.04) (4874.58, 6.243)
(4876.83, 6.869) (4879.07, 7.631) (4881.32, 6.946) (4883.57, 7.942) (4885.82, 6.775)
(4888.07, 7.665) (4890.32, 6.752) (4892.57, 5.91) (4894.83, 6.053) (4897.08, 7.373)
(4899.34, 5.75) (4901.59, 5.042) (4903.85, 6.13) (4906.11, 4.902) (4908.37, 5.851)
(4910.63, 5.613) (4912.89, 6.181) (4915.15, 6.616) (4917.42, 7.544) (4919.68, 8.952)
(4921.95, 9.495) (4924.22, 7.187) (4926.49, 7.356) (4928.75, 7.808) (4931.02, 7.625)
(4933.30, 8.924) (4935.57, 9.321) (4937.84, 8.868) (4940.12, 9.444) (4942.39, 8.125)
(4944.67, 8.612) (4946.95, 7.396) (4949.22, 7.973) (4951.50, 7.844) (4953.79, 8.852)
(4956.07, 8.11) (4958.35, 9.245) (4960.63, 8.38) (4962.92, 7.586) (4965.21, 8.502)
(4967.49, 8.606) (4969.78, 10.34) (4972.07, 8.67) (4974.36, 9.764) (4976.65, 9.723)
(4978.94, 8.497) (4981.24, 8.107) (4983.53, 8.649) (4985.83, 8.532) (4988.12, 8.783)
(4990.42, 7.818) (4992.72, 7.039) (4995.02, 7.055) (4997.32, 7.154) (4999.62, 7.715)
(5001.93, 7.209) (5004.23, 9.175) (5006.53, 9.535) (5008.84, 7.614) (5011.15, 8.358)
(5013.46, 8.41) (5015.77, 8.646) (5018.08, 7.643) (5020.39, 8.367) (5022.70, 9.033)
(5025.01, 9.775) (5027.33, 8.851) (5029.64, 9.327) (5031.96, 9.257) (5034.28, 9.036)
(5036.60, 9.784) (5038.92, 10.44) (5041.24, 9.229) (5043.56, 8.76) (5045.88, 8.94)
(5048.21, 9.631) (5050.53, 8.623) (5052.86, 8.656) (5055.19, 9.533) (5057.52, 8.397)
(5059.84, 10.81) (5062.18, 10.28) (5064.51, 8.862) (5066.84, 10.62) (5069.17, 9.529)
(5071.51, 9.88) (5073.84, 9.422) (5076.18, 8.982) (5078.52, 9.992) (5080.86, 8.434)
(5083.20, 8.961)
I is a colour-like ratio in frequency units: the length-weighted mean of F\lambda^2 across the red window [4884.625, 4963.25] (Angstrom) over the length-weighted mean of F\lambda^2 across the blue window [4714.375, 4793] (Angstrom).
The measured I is 1.2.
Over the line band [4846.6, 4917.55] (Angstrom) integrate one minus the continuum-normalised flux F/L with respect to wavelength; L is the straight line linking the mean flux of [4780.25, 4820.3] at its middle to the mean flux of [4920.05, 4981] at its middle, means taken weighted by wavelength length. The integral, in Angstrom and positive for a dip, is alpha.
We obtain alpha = 9.1 Angstrom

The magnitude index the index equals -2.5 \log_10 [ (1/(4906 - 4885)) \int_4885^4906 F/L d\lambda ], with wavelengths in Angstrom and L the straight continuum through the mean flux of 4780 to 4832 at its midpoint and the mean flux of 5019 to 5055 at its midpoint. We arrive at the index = 0.232 mag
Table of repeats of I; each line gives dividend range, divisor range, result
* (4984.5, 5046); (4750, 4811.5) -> 1.38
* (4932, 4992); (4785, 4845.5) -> 1.27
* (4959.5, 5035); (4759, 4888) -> 1.28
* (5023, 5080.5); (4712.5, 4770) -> 1.61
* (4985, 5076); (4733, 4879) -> 1.39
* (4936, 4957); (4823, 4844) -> 1.13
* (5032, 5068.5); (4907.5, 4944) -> 1.27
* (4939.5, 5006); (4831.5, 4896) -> 1.20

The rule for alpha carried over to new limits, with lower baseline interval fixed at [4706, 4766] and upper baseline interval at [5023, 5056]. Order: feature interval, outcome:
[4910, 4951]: 1.7 Angstrom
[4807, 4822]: 1.2 Angstrom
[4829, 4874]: 0.4 Angstrom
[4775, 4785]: 0.2 Angstrom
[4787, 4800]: -0.1 Angstrom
